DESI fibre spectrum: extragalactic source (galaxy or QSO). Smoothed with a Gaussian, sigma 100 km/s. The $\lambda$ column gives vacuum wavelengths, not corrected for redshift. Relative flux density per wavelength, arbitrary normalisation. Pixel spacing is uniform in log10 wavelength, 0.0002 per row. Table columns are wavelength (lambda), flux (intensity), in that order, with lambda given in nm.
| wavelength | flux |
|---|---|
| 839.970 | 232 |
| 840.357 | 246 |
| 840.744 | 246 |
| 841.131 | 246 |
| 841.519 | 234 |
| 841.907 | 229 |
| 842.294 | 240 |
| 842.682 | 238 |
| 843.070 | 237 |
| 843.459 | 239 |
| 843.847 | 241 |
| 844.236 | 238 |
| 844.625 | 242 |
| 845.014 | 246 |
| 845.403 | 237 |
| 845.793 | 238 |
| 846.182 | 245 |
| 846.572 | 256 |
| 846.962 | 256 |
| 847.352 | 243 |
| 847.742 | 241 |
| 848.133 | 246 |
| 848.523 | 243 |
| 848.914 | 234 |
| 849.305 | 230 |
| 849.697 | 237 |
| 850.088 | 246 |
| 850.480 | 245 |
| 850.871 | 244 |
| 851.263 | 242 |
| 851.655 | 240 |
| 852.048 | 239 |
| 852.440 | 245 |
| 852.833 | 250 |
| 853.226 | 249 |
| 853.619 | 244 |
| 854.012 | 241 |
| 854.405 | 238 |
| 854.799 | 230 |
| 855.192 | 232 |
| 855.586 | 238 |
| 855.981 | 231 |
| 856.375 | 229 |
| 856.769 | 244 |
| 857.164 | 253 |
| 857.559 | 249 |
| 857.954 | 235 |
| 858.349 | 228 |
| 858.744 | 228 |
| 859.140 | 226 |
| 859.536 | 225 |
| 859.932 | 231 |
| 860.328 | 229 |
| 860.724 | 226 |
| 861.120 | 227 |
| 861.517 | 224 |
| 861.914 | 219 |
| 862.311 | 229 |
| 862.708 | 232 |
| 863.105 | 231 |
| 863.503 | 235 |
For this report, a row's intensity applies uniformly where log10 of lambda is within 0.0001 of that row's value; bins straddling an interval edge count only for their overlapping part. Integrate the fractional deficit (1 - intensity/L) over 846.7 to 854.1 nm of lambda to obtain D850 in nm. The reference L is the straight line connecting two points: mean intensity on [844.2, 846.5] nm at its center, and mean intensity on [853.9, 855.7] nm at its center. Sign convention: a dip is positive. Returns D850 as -0.140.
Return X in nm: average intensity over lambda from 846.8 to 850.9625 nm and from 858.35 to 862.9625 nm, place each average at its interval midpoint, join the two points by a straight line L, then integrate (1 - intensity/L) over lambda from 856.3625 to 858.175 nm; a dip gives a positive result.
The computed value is -0.09 nm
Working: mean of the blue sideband 242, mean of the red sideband 227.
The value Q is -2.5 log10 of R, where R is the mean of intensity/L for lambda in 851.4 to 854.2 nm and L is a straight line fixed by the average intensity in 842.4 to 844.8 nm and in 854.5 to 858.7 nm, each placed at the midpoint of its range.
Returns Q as -0.03 mag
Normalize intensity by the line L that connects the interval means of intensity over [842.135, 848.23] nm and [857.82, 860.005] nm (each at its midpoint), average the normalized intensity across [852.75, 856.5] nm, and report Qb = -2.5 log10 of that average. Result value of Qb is -0.023 mag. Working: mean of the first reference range 243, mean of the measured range 238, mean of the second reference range 229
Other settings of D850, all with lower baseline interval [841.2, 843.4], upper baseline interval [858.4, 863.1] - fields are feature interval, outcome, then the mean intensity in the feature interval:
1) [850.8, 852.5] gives -0.073 nm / 242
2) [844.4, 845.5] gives -0.033 nm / 242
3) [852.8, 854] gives -0.081 nm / 246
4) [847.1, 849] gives -0.072 nm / 242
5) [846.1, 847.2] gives -0.087 nm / 253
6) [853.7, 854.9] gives -0.038 nm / 238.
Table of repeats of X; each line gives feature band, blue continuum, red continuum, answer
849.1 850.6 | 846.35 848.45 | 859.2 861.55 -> 0.03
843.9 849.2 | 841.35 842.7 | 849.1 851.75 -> -0.12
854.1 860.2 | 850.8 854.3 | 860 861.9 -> -0.01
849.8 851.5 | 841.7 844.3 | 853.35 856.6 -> -0.05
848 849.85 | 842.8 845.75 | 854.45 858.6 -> 0.01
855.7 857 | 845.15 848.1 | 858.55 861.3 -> -0.02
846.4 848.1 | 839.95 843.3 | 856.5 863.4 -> -0.09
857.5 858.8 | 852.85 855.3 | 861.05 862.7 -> -0.01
